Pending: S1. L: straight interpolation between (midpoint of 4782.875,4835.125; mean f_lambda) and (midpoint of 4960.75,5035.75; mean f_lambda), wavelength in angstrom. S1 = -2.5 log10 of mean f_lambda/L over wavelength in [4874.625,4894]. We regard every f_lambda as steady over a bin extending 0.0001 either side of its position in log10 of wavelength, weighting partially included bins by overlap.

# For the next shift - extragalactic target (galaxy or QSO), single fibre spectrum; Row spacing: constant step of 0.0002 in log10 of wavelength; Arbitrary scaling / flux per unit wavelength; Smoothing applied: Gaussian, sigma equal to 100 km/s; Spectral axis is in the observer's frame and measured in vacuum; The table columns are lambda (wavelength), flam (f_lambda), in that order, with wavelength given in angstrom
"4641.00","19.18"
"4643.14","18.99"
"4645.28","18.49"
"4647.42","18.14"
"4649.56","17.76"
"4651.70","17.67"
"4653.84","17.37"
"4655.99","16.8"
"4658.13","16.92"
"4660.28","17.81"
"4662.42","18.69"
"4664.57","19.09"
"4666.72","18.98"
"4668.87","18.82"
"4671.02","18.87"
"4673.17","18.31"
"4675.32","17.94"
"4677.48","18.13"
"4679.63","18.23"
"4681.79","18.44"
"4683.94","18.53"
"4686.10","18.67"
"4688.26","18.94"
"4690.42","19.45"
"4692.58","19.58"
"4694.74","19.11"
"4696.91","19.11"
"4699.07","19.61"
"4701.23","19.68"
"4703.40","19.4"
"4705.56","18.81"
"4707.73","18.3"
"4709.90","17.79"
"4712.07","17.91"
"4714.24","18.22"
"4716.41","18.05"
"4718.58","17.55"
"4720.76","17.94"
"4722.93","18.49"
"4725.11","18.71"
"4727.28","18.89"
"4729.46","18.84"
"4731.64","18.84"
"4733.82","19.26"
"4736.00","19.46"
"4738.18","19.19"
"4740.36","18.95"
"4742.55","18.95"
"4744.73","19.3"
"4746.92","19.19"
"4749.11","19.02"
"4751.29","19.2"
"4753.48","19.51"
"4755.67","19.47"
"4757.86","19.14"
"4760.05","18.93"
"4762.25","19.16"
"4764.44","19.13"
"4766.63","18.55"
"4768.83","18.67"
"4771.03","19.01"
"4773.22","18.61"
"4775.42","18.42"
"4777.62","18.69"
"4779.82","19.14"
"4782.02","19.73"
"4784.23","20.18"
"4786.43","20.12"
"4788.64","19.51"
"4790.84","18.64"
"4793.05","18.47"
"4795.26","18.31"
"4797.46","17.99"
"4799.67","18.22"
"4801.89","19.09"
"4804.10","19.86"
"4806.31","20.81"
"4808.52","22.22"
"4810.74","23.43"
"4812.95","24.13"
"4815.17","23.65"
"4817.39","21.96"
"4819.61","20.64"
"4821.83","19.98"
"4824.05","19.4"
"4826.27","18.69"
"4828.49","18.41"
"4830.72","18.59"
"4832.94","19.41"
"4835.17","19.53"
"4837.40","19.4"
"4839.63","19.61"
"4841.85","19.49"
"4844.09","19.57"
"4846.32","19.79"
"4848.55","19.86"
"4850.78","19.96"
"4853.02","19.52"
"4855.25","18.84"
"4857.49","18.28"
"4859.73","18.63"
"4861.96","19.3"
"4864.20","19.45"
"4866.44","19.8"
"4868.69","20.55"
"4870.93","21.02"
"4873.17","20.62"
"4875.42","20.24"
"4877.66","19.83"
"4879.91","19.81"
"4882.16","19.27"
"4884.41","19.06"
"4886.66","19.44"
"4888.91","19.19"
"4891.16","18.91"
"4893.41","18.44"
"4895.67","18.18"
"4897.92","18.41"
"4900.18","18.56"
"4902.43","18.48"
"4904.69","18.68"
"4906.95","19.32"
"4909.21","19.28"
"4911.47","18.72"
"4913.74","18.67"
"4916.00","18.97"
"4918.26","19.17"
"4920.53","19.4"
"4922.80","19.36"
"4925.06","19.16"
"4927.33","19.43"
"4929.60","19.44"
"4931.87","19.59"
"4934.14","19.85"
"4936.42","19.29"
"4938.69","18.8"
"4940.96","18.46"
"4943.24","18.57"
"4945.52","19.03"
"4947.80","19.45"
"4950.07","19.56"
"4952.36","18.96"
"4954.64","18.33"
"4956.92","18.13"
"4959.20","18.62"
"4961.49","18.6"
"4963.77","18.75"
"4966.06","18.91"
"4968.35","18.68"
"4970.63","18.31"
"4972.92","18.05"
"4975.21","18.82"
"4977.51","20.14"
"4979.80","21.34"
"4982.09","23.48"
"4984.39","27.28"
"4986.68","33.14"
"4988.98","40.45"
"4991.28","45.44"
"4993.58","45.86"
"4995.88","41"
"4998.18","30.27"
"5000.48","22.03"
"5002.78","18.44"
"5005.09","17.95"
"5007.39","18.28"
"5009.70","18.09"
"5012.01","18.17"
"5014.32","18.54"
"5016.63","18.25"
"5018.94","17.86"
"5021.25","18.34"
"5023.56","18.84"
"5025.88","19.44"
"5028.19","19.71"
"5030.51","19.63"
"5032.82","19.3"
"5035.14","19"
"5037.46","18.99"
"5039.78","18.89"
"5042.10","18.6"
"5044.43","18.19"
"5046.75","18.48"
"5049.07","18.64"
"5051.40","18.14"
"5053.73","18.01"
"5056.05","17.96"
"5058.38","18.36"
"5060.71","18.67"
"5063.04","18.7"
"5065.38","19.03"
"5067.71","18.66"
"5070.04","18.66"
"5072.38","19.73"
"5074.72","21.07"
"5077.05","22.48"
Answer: 0.10 mag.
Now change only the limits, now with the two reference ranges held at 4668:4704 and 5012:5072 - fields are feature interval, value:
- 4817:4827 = -0.071 mag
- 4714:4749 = 0.005 mag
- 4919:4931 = -0.035 mag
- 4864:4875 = -0.087 mag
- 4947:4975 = 0.002 mag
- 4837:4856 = -0.045 mag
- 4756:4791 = -0.017 mag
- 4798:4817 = -0.138 mag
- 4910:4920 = -0.010 mag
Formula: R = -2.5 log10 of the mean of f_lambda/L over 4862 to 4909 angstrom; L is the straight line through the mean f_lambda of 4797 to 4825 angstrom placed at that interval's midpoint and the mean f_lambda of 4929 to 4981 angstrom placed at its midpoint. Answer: 0.033 mag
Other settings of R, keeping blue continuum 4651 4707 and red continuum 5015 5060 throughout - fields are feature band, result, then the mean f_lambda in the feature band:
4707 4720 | 0.04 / 18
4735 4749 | -0.03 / 19.2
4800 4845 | -0.10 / 20.4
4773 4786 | -0.03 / 19.2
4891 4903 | 0.01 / 18.5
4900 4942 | -0.03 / 19.1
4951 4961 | 0.01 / 18.5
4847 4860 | -0.04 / 19.2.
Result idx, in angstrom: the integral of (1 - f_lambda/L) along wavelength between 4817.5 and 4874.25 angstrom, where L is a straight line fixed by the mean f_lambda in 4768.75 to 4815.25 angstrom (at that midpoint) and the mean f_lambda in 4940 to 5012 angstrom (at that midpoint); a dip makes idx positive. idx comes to 3.37 angstrom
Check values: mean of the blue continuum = 19.8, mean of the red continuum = 23.2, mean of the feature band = 19.6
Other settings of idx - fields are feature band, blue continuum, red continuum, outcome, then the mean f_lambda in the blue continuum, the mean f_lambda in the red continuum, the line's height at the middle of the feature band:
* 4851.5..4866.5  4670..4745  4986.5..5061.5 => 1.0 angstrom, 18.7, 22.3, 20.4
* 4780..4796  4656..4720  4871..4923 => -0.4 angstrom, 18.6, 19.2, 18.8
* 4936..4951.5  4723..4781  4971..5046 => 2.1 angstrom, 19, 23.1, 22.1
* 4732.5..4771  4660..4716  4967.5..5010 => 2.3 angstrom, 18.7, 26.4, 20.3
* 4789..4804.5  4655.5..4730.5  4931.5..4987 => 0.4 angstrom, 18.5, 19.9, 19.1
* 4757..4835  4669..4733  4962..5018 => 3.3 angstrom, 18.6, 24.5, 20.6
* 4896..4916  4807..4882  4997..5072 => 1.0 angstrom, 20.1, 19.1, 19.8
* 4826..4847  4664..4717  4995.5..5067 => -0.2 angstrom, 18.7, 19.6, 19.1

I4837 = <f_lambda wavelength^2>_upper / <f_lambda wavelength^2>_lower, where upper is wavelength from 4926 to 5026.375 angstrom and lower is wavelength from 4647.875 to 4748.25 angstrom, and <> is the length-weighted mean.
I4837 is 1.33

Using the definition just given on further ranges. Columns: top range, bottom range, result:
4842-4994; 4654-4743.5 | 1.21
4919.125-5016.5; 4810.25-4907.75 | 1.18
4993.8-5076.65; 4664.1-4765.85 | 1.21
